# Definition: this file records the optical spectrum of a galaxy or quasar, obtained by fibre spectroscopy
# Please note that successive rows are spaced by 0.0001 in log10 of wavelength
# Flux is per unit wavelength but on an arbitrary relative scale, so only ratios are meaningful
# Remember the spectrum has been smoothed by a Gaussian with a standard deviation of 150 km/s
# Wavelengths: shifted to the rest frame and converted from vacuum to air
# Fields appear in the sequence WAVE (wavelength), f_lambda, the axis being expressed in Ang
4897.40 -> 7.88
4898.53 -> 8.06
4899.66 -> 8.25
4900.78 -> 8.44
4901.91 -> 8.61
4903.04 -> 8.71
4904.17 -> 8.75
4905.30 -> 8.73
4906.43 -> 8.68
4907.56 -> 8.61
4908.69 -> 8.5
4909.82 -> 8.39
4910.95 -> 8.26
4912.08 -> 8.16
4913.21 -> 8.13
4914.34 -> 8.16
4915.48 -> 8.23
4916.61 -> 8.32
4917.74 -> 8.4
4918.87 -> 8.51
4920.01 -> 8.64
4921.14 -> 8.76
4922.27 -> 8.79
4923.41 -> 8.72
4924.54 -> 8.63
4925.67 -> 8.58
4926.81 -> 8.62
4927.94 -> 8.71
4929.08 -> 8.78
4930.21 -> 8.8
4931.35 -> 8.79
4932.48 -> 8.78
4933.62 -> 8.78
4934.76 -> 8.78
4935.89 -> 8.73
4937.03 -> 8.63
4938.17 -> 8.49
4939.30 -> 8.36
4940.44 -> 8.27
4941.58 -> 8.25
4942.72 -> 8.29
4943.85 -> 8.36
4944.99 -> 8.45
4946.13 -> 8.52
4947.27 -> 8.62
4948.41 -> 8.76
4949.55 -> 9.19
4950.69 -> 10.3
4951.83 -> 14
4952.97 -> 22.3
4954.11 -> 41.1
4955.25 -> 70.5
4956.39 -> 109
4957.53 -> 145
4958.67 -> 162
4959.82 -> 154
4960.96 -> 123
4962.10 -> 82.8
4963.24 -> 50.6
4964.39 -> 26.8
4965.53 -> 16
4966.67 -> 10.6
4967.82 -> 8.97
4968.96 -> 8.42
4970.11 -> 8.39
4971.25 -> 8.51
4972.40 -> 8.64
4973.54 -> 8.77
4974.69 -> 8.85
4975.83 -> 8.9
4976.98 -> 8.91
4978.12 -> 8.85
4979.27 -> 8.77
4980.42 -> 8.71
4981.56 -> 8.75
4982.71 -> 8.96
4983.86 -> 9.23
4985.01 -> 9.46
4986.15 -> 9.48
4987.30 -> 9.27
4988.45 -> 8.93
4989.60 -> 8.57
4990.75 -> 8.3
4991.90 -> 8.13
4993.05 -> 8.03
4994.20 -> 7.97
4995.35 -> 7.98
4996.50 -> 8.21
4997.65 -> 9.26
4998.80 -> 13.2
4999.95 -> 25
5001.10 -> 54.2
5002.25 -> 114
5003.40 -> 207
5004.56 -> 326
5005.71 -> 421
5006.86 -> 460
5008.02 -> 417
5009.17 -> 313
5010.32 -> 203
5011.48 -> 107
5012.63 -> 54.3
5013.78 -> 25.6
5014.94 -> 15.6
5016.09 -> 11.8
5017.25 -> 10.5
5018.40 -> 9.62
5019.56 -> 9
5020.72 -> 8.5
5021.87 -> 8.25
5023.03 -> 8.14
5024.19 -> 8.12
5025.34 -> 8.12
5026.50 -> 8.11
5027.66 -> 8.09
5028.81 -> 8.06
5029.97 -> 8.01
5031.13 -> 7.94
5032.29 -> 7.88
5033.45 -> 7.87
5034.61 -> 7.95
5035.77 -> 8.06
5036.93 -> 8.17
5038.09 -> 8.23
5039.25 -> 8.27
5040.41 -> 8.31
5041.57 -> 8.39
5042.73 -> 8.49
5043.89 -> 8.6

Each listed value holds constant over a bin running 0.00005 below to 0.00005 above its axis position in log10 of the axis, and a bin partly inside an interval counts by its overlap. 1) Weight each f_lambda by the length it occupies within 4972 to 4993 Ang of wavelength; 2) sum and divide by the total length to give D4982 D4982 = 8.84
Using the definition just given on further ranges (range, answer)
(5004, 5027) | 122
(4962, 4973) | 20.4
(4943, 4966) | 53.6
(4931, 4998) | 24.1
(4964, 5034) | 52.3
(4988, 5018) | 110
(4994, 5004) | 51.7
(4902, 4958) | 15.5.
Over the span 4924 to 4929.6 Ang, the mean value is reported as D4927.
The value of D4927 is 8.66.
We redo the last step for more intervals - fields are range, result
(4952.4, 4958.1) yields 77.7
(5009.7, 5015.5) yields 83.1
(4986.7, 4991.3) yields 8.76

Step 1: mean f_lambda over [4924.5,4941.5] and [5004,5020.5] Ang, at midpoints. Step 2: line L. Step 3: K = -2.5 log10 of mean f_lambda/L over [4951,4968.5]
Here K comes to -0.14 mag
